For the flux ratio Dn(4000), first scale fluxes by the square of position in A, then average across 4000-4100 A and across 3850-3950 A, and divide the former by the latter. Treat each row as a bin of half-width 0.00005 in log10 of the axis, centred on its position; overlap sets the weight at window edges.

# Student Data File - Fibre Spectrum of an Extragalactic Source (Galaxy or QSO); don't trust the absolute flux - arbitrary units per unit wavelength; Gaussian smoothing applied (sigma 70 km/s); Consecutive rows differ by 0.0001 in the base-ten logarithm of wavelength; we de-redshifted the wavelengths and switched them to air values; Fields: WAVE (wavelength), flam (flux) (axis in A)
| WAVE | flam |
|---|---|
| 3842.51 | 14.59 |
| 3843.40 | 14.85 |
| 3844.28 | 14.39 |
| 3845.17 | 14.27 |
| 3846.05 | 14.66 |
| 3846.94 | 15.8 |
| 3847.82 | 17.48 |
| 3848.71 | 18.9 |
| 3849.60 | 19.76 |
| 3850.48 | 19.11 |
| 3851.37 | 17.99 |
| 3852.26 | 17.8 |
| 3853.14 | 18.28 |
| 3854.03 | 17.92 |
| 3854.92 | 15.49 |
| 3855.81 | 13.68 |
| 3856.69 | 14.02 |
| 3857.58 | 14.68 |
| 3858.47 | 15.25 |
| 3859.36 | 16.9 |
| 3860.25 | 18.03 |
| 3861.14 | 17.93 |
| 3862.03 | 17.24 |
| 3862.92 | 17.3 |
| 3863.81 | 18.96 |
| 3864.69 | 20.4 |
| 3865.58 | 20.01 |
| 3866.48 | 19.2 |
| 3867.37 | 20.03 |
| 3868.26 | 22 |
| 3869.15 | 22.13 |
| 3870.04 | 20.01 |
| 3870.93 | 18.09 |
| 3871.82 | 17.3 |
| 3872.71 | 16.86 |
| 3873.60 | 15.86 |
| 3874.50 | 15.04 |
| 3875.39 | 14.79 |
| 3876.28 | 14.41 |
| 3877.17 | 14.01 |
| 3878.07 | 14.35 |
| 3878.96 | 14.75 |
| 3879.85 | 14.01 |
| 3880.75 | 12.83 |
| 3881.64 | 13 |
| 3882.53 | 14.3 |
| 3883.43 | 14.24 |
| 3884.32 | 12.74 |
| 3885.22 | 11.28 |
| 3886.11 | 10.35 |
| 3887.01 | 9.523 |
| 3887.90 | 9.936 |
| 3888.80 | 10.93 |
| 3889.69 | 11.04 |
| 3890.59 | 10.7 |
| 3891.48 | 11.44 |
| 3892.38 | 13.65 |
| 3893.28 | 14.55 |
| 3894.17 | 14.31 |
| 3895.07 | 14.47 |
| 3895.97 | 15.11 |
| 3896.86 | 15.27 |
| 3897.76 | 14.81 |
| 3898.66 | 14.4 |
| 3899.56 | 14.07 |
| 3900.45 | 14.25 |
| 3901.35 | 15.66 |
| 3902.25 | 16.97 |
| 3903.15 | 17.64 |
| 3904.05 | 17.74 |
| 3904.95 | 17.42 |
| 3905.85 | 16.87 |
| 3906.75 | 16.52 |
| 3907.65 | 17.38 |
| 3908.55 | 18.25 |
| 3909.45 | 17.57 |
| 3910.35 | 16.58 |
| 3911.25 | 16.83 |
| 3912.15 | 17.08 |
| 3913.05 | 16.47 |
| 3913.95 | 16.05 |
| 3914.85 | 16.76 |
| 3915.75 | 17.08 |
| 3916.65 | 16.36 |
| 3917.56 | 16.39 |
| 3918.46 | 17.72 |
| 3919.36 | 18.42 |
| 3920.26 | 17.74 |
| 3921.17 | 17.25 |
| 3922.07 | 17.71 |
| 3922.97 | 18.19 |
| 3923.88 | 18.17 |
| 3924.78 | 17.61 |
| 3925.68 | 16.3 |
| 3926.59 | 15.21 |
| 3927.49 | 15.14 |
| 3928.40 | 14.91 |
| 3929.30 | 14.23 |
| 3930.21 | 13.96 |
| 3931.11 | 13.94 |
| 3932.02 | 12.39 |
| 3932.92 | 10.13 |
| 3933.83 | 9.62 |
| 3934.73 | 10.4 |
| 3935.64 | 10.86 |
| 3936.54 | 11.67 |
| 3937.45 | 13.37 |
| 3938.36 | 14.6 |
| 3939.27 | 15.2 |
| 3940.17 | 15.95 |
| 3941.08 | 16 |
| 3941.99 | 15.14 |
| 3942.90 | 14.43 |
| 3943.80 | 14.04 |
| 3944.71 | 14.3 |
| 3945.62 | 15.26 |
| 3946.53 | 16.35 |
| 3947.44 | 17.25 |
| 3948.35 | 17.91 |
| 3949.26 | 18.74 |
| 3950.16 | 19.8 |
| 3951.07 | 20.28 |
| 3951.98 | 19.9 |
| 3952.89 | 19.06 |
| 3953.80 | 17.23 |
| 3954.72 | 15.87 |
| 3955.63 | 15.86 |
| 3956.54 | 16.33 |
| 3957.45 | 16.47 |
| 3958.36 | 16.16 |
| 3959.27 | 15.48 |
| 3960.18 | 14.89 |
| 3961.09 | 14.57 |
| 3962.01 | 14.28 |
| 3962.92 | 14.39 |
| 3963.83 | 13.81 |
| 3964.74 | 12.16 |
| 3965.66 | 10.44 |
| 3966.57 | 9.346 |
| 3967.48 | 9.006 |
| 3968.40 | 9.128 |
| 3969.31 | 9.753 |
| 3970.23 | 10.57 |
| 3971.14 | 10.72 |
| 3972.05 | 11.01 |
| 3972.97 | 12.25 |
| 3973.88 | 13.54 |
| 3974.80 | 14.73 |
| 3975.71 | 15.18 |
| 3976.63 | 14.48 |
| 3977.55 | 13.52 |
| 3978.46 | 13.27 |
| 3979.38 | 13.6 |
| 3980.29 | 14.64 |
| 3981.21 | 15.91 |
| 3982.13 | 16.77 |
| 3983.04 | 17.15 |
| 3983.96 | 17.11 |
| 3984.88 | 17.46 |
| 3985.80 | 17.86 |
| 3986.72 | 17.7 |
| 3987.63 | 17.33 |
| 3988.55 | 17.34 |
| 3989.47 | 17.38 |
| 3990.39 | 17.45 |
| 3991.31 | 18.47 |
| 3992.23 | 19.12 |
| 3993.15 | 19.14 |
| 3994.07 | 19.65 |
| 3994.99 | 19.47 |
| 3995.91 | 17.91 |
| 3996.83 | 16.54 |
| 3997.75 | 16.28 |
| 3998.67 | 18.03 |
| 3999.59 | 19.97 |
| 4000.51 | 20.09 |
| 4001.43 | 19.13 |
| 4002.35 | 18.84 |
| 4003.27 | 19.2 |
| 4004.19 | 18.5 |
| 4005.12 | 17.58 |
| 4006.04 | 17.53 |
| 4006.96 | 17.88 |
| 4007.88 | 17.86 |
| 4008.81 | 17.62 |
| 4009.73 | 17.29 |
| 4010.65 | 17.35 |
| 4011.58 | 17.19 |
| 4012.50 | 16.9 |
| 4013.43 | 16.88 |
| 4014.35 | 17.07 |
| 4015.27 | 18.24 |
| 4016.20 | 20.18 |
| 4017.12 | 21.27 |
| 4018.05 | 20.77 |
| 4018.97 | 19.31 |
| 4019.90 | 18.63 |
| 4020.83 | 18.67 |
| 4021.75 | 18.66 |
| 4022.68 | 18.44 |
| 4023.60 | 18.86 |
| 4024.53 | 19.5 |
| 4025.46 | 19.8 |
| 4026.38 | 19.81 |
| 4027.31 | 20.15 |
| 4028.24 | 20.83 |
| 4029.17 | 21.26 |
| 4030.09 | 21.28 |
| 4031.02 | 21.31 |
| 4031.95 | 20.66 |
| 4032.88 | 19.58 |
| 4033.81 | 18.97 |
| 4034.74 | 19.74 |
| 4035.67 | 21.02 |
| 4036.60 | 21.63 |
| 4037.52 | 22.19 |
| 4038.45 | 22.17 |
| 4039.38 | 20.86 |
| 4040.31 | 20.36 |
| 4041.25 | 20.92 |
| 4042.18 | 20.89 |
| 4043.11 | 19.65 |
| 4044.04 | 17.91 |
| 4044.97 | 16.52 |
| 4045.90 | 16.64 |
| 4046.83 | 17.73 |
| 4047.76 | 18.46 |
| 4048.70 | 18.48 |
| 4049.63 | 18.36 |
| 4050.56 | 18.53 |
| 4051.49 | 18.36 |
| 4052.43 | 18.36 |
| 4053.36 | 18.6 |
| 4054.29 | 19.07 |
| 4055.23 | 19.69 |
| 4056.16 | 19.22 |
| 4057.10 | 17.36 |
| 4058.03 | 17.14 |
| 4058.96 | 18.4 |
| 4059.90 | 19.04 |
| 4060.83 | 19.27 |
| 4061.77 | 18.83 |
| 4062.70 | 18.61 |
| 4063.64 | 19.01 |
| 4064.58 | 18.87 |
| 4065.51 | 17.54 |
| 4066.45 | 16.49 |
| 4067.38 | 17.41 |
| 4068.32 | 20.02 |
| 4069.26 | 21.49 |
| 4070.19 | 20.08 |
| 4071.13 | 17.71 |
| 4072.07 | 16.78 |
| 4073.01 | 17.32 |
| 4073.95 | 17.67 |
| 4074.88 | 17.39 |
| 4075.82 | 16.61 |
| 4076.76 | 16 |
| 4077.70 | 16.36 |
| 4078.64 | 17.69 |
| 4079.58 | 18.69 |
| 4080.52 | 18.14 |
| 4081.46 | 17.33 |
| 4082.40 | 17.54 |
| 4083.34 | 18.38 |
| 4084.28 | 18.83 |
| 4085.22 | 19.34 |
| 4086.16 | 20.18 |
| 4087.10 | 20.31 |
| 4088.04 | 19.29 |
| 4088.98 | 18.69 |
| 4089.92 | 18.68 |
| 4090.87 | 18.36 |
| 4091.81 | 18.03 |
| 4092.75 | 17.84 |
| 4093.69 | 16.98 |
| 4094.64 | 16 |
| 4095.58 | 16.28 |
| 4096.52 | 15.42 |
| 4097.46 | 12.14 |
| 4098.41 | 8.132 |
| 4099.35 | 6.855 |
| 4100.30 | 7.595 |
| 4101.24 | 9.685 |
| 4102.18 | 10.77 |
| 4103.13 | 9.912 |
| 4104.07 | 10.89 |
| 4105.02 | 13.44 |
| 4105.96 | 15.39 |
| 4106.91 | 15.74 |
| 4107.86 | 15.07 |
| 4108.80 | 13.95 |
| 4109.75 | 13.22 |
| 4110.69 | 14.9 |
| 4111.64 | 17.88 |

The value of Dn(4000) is 1.3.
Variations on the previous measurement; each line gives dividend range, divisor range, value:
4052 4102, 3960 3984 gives 1.39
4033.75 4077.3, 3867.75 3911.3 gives 1.36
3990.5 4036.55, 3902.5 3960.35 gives 1.23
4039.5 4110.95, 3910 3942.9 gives 1.20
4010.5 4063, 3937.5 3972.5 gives 1.36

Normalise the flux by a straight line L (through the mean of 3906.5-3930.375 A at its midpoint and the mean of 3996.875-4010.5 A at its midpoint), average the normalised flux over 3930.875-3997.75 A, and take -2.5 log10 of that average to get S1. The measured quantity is 0.17 mag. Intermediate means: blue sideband 16.8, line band 15.1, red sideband 18.2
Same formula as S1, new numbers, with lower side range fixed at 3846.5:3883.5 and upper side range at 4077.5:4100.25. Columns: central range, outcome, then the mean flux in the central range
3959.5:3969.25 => 0.352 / 12.2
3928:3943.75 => 0.253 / 13.4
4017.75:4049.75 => -0.176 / 19.7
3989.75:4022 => -0.099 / 18.4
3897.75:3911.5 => 0.027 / 16.5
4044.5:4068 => -0.093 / 18.3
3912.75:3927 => -0.014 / 17.1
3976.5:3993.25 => 0.014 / 16.6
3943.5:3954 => -0.045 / 17.6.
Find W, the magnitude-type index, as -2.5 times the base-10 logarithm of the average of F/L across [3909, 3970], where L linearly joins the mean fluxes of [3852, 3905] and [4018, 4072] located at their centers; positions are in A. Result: 0.11 mag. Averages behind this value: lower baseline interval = 15.5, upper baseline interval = 19.3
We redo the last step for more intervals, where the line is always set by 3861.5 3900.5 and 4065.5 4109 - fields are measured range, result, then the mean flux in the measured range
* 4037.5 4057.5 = -0.19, 19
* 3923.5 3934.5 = 0.08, 14.2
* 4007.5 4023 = -0.16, 18.4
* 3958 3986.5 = 0.14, 13.7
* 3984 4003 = -0.16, 18.2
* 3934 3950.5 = 0.03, 15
